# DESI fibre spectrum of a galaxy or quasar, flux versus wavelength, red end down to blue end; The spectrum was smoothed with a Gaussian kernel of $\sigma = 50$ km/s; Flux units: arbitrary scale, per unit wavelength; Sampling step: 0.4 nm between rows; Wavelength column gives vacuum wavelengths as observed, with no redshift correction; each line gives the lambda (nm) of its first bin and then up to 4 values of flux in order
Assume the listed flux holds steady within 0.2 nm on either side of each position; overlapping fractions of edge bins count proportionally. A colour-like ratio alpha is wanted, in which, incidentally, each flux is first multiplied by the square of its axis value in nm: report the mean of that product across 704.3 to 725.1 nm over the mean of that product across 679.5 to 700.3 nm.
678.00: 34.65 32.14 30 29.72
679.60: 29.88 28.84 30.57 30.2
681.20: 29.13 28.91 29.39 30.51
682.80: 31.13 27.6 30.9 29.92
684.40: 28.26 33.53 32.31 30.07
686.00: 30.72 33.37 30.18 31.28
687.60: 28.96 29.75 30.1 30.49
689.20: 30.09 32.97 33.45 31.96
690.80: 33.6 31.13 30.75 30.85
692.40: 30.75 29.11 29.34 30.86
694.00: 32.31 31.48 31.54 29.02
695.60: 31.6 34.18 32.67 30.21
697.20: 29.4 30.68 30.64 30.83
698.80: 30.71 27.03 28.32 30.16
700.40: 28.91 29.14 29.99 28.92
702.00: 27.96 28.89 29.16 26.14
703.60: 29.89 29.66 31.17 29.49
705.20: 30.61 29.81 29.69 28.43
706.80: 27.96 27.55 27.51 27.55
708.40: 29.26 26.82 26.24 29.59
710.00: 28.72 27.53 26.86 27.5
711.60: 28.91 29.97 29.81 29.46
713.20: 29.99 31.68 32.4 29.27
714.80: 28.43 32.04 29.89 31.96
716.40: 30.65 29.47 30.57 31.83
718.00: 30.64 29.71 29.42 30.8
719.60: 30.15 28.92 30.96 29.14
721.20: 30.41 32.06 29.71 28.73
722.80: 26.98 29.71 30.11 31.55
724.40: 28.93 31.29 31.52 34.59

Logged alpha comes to 1.04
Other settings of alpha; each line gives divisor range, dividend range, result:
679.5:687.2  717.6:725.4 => 1.11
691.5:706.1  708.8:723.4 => 1.04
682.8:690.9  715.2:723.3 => 1.07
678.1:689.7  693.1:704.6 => 1.03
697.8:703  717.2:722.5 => 1.09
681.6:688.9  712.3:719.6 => 1.09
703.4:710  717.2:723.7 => 1.08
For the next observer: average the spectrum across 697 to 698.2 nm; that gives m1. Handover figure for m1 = 30.2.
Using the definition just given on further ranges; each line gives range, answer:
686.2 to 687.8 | 30.9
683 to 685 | 30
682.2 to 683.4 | 29.7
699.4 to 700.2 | 29.2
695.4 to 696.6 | 32.8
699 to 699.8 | 27.7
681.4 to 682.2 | 29.1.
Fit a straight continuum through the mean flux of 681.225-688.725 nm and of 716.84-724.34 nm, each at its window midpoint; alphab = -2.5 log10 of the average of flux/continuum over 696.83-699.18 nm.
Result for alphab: 0.00 mag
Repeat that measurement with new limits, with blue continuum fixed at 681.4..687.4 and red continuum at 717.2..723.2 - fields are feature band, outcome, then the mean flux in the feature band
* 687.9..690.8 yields -0.04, 31.5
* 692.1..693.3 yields 0.02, 29.9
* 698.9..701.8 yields 0.05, 29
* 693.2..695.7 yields -0.02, 31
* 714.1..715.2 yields 0.01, 29.8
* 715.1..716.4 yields -0.04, 31.1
